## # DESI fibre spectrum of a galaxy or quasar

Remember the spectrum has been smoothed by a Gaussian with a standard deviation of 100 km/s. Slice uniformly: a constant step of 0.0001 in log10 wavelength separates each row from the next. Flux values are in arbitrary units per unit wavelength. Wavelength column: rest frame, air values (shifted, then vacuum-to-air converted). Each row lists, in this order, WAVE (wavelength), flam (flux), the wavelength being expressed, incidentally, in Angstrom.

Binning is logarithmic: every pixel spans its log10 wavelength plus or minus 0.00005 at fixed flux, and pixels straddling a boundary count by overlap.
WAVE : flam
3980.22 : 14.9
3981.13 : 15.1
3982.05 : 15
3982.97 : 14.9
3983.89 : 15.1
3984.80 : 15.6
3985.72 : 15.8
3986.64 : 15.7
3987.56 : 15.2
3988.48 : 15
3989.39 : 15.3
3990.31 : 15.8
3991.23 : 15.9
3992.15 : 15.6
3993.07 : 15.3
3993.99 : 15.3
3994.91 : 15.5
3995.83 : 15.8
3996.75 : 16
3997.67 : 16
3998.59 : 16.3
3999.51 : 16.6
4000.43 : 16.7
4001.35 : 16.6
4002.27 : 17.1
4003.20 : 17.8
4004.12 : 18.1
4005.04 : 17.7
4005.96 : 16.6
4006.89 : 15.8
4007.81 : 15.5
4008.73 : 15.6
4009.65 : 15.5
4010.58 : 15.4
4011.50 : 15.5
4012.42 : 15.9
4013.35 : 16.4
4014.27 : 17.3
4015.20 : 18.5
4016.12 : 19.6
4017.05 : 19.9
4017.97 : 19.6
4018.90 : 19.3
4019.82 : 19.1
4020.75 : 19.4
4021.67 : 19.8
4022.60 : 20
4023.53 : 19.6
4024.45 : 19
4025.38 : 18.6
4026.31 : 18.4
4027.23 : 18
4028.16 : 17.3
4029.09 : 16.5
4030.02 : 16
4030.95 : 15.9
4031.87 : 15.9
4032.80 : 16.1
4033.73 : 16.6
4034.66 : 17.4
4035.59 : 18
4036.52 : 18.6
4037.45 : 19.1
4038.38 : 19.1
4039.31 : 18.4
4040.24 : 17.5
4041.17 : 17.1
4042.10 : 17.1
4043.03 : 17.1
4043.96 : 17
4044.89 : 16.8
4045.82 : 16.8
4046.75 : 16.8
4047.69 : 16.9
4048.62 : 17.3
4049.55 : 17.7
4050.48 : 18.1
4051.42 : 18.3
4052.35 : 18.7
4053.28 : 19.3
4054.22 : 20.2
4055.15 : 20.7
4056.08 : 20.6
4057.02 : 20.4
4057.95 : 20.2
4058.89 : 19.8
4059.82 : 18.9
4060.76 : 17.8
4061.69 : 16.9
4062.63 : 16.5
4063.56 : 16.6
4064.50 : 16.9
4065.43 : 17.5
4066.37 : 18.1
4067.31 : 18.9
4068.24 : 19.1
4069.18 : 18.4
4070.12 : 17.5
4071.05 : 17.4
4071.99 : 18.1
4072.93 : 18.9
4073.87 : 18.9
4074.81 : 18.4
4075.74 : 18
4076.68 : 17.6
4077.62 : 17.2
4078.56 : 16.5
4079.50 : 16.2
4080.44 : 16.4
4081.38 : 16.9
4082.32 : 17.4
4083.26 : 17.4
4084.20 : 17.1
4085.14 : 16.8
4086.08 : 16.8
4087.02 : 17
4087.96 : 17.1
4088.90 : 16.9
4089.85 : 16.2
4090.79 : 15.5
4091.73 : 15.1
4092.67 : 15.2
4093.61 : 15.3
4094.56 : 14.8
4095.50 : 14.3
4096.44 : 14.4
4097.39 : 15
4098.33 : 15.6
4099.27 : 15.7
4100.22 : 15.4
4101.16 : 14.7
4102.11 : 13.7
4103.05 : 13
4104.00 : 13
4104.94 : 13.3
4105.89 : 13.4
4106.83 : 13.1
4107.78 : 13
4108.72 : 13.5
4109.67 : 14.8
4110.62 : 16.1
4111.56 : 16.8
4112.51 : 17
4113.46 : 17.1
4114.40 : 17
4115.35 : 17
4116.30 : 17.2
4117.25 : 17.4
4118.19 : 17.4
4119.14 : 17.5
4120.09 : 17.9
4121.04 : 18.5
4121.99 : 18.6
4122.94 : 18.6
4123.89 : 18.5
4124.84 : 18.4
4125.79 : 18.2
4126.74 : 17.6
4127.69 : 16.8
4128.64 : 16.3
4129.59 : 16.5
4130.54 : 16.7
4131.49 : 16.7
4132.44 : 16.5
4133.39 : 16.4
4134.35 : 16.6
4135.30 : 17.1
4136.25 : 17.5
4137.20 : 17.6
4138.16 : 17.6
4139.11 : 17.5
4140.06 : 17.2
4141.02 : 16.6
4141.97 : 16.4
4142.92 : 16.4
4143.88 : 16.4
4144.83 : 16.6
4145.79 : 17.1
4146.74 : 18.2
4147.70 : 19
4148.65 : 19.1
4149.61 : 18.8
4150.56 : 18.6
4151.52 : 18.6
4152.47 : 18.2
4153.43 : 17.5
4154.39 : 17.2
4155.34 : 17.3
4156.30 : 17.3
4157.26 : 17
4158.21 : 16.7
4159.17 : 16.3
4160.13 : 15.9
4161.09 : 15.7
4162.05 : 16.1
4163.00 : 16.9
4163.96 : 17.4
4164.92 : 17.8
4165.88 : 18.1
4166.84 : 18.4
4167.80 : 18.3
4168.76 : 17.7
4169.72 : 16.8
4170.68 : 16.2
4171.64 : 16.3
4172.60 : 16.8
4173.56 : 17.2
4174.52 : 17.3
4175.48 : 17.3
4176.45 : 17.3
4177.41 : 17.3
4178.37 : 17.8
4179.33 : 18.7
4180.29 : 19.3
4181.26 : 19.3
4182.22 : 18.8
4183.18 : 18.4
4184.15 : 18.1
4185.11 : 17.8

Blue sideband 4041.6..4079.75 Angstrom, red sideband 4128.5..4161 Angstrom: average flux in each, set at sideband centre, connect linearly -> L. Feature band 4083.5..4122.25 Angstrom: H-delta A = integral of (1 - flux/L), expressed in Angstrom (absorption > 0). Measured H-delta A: 4.2 Angstrom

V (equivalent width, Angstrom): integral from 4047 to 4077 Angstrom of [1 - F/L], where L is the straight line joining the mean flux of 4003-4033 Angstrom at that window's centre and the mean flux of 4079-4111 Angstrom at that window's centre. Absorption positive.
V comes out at -3.9 Angstrom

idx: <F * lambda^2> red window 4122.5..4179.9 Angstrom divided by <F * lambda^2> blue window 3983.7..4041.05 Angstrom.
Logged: 1.09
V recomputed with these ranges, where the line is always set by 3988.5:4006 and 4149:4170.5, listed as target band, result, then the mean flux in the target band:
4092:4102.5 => 1.3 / 14.9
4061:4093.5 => -0.7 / 17.2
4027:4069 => -3.2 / 17.9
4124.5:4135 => 0.1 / 17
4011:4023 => -1.5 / 18.5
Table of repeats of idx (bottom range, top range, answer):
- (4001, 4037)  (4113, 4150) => 1.05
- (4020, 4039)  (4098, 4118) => 0.88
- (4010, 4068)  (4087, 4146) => 0.94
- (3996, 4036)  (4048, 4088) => 1.06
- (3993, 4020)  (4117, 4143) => 1.09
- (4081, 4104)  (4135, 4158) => 1.15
